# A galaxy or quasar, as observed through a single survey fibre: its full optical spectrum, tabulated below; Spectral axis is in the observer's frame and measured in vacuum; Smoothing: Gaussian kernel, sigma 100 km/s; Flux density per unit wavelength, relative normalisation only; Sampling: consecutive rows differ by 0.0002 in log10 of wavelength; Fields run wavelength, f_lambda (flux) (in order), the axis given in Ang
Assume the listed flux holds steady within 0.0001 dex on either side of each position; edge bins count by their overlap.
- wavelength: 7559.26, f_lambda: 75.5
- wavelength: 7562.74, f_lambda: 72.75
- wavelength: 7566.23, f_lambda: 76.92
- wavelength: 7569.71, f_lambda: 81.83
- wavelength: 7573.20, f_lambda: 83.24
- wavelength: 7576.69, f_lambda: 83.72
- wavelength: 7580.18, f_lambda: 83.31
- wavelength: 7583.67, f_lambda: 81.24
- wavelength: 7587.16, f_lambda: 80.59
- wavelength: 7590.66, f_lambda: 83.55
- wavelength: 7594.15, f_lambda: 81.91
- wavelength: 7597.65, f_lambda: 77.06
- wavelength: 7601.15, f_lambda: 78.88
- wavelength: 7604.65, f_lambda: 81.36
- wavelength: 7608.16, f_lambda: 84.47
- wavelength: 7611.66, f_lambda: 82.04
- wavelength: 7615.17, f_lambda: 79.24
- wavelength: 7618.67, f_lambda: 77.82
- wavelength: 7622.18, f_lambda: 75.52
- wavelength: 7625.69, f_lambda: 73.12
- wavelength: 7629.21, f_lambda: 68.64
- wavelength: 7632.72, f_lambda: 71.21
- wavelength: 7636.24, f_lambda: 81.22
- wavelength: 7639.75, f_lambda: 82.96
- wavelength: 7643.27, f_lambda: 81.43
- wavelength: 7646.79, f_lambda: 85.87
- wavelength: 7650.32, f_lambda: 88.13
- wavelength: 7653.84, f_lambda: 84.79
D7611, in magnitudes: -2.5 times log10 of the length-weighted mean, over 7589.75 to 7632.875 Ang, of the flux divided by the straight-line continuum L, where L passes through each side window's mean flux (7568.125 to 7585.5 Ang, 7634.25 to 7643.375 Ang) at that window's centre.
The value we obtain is 0.05 mag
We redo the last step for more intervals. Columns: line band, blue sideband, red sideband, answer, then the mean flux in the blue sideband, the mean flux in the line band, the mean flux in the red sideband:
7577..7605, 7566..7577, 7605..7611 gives 0.02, 81.8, 81.1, 83.3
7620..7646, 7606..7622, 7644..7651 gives 0.09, 80.4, 76.7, 85.9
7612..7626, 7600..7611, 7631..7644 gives 0.05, 81.8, 77.4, 79.1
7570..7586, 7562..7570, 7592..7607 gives -0.06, 76.9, 82.7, 80.1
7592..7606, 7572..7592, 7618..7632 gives -0.01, 82.6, 79.9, 73.3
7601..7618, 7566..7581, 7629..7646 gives -0.02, 82.2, 81.2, 78.4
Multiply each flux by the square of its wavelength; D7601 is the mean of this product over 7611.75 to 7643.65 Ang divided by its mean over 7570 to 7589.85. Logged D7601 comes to 0.9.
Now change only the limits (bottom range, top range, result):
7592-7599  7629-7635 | 0.90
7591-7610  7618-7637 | 0.92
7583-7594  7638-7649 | 1.04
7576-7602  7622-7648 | 0.96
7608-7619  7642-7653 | 1.06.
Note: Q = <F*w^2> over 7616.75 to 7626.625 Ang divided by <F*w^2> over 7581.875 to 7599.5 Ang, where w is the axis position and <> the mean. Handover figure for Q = 0.9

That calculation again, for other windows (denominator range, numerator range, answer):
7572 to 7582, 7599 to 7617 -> 0.98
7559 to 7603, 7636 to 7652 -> 1.07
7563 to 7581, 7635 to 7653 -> 1.06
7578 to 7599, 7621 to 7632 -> 0.89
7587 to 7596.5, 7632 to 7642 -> 0.98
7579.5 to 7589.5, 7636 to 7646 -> 1.02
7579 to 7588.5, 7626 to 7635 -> 0.88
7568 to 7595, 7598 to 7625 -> 0.97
